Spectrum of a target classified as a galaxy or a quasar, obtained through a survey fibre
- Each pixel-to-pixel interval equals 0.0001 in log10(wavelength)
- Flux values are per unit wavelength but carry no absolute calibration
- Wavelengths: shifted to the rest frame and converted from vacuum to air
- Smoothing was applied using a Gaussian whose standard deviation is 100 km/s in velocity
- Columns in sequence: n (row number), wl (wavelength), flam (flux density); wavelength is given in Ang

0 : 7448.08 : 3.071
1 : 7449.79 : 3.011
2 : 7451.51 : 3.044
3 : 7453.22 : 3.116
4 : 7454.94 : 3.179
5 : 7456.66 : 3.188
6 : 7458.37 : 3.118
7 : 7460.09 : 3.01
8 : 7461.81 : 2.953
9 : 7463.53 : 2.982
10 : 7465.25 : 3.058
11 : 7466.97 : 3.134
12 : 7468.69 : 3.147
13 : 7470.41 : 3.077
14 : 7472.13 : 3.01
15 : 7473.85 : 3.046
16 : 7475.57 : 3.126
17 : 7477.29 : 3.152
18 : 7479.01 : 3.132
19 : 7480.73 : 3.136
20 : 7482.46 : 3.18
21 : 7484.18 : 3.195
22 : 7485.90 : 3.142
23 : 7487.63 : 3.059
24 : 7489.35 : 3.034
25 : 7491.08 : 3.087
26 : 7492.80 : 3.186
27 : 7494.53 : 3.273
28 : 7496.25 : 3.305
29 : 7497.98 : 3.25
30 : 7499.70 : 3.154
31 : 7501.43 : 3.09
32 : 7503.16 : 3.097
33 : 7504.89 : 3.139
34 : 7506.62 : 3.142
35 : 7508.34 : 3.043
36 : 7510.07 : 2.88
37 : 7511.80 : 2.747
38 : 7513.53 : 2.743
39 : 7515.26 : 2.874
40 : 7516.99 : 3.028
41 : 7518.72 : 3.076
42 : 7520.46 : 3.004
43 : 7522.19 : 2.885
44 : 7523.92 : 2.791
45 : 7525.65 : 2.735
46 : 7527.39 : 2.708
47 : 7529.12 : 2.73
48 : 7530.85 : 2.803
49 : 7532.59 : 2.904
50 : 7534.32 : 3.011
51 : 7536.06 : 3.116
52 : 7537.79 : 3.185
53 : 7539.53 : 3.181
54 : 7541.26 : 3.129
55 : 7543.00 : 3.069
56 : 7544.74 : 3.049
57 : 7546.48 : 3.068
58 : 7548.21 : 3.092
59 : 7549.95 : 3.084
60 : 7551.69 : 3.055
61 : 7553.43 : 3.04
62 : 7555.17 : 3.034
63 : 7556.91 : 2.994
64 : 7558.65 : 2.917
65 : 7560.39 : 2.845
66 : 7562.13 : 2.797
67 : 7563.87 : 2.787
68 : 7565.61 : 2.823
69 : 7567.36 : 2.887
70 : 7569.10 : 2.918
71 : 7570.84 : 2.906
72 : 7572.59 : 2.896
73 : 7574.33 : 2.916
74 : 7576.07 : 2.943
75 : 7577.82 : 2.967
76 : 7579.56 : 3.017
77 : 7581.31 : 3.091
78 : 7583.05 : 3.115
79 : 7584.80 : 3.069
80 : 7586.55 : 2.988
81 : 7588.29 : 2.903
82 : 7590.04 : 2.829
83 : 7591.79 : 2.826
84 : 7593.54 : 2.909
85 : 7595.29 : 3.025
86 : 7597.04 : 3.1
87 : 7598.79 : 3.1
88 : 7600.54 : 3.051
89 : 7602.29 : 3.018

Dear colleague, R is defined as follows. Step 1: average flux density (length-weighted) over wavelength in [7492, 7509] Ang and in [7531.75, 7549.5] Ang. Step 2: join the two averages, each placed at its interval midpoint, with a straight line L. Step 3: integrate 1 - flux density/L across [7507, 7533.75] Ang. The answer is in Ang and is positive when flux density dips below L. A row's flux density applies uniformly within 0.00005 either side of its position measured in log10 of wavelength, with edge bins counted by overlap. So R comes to 2.19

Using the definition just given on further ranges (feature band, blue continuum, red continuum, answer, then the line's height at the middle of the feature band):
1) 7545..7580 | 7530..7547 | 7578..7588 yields 1.10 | 3.05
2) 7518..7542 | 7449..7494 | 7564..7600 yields 0.62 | 3.02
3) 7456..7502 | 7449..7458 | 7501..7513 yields -0.87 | 3.06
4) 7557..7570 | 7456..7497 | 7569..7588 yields 0.62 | 3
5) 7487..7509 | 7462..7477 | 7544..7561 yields -0.66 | 3.05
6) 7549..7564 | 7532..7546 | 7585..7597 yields 0.37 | 3.03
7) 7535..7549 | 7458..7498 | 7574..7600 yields -0.32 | 3.04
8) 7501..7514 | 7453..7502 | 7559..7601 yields 0.34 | 3.07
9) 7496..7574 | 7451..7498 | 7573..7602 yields 1.89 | 3.05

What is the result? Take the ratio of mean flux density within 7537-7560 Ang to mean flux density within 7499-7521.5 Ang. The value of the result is 1.02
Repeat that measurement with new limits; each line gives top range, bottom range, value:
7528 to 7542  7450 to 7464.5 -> 0.98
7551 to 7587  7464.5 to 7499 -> 0.94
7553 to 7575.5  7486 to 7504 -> 0.92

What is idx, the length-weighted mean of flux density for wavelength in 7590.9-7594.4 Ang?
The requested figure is 2.86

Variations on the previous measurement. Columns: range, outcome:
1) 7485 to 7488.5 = 3.1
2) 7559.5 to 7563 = 2.82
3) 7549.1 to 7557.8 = 3.04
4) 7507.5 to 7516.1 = 2.86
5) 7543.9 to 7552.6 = 3.07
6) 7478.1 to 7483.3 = 3.15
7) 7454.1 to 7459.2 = 3.16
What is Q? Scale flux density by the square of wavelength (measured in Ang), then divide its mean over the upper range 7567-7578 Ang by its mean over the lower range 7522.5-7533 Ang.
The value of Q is 1.06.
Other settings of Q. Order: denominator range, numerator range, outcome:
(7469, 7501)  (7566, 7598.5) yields 0.97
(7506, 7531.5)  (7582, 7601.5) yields 1.06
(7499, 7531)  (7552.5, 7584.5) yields 1.02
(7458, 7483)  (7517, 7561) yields 0.99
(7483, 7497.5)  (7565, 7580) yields 0.94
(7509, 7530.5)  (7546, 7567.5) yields 1.05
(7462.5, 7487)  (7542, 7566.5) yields 0.98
